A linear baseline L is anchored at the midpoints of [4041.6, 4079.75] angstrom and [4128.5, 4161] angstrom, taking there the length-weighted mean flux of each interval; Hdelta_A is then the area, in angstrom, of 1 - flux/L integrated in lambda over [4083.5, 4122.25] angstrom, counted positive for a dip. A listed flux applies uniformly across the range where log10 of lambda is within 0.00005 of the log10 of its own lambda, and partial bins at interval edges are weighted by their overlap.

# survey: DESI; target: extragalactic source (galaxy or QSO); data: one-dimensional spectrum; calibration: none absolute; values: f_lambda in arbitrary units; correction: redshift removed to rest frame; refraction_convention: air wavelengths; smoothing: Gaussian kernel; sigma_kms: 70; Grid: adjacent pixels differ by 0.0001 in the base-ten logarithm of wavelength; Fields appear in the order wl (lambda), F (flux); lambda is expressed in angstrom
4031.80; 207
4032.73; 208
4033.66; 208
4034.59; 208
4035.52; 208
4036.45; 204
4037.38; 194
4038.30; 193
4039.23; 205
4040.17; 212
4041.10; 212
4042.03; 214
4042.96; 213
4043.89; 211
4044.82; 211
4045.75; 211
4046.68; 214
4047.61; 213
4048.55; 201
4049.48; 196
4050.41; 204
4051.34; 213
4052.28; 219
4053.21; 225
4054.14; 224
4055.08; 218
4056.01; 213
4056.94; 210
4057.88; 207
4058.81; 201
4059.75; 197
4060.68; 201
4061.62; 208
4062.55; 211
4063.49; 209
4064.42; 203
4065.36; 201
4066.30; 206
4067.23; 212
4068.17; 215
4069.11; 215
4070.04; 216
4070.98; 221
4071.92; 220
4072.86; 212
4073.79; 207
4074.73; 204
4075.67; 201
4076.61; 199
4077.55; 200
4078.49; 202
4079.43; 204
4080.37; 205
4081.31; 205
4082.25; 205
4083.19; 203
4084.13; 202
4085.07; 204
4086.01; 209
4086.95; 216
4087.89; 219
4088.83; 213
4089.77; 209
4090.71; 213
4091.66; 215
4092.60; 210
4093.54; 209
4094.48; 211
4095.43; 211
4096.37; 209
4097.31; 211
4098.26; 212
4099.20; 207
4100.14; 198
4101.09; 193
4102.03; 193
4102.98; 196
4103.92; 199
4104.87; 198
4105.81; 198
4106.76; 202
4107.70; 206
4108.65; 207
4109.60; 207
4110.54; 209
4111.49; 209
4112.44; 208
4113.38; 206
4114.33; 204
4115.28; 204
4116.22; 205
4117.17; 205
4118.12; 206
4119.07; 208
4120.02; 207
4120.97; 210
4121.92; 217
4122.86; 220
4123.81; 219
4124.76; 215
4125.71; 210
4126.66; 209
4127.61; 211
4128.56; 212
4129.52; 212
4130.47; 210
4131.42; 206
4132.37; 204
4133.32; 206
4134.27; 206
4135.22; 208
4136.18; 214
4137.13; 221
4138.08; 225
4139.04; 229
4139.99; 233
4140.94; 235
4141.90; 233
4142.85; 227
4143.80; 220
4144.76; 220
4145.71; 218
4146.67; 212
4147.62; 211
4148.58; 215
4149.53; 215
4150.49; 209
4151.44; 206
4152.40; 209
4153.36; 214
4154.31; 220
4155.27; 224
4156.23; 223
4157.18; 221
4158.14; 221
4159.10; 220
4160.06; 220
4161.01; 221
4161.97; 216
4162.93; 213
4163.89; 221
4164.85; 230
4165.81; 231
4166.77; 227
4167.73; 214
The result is 1.2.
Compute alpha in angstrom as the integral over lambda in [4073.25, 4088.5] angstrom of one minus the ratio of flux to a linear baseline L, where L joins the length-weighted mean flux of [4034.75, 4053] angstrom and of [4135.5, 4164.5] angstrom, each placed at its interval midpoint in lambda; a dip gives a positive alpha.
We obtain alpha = 0.5 angstrom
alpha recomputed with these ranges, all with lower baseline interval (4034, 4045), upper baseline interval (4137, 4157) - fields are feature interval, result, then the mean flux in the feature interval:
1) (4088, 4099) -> 0.1 angstrom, 211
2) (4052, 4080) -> 0.1 angstrom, 209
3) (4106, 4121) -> 0.7 angstrom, 206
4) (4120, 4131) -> 0.2 angstrom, 213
